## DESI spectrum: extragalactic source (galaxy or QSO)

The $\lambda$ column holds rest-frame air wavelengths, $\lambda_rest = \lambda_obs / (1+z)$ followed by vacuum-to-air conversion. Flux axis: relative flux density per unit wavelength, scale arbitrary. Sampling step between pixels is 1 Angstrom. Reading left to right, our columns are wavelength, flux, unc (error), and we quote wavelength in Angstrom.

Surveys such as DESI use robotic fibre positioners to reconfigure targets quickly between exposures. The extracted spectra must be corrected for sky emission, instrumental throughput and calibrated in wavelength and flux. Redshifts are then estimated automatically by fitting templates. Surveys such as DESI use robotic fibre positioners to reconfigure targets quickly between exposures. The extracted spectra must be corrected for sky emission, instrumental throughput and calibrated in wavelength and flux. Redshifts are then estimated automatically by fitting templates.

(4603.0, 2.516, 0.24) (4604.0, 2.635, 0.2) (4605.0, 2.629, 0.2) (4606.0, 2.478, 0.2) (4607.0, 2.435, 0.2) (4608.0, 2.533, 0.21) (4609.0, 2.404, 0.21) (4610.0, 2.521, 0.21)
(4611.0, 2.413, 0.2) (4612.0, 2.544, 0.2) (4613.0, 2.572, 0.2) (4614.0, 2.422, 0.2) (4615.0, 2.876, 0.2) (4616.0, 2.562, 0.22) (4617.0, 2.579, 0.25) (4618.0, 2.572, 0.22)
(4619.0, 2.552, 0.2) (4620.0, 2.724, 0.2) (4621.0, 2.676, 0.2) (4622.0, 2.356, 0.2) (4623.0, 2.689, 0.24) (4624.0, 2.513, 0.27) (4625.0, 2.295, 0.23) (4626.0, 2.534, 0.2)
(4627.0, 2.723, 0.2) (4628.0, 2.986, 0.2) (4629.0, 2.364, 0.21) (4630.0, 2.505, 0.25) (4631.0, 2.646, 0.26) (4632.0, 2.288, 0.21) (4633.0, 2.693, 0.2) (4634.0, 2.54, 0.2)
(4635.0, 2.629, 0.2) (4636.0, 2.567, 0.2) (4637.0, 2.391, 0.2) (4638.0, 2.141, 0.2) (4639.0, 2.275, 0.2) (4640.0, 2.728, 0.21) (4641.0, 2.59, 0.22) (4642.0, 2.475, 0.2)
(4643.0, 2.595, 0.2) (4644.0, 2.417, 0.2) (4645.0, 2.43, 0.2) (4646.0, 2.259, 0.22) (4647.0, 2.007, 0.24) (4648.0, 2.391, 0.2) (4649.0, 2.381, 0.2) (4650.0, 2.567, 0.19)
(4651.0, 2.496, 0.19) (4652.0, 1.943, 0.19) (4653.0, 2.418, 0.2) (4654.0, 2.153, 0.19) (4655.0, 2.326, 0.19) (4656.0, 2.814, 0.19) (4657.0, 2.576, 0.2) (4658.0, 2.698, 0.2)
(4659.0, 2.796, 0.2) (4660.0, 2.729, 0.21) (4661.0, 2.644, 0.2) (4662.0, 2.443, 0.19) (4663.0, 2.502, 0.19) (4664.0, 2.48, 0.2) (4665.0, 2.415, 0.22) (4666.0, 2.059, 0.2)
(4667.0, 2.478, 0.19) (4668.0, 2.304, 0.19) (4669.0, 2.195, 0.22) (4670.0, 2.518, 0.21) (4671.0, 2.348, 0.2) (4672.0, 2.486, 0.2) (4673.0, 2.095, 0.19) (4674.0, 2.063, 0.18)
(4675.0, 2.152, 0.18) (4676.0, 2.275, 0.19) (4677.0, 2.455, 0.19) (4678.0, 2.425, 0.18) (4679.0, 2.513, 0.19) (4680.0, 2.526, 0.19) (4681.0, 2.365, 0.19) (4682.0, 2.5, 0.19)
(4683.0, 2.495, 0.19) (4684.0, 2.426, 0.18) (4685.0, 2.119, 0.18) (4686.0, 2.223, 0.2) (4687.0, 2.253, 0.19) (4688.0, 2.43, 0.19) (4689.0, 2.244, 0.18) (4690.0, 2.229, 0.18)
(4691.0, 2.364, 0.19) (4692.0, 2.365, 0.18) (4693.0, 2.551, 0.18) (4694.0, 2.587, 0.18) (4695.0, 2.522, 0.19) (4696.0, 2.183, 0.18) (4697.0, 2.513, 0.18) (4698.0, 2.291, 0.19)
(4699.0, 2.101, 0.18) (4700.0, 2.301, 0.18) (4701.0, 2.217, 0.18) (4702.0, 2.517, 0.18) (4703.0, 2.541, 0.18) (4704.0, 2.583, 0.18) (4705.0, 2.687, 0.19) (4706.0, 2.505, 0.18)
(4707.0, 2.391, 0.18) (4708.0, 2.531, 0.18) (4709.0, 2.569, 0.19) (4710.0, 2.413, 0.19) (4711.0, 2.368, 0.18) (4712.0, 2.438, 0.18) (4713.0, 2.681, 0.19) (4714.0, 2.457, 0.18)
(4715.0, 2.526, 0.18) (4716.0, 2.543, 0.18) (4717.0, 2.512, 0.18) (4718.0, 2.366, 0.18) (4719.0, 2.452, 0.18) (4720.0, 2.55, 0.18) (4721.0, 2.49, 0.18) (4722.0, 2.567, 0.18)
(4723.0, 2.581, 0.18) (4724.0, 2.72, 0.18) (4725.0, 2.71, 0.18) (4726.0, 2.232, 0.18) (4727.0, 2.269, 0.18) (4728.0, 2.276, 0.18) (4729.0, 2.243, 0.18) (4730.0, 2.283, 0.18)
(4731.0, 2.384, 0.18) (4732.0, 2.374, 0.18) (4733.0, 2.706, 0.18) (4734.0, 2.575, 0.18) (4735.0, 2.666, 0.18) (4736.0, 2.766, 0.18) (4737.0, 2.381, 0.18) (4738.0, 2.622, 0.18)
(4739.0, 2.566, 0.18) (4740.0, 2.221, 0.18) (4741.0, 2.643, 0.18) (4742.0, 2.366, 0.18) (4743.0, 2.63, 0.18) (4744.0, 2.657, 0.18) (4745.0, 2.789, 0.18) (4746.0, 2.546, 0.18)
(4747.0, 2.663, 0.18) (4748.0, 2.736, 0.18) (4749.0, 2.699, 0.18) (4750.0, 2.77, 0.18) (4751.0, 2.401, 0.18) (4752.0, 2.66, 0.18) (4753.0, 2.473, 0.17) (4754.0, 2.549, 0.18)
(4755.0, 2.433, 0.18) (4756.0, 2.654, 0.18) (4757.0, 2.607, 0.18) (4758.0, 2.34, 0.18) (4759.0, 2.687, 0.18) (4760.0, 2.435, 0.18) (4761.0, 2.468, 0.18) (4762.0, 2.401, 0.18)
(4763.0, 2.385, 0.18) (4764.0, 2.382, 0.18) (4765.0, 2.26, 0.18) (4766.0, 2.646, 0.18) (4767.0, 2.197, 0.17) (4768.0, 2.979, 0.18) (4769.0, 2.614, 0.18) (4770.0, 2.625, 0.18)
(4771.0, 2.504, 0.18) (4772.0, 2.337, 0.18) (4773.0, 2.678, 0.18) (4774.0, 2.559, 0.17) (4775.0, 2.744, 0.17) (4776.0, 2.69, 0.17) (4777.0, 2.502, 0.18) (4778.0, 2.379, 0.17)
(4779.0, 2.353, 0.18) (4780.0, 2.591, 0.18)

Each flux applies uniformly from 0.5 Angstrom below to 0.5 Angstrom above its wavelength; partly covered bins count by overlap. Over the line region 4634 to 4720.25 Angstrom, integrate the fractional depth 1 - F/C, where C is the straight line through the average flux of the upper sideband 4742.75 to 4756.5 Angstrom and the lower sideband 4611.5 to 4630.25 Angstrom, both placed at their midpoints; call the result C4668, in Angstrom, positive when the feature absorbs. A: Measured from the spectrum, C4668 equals 5.9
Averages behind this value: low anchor 2.58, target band 2.42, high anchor 2.62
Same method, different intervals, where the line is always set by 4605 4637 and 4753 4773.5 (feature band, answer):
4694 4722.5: 0.74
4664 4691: 2.15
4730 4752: -0.52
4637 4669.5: 1.46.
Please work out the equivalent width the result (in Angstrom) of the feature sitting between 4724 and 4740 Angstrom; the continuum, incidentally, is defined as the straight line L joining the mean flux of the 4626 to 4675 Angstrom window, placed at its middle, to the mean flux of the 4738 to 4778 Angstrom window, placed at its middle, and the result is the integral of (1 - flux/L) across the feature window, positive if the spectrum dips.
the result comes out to 0.3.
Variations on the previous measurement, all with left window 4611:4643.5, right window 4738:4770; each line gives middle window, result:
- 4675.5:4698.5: 1.5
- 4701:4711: 0.2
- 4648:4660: 0.3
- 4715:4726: 0.1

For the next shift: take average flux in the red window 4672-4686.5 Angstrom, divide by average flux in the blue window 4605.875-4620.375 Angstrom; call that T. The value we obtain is 0.92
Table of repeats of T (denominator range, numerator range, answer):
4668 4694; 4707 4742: 1.06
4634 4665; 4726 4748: 1.02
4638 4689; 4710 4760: 1.05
